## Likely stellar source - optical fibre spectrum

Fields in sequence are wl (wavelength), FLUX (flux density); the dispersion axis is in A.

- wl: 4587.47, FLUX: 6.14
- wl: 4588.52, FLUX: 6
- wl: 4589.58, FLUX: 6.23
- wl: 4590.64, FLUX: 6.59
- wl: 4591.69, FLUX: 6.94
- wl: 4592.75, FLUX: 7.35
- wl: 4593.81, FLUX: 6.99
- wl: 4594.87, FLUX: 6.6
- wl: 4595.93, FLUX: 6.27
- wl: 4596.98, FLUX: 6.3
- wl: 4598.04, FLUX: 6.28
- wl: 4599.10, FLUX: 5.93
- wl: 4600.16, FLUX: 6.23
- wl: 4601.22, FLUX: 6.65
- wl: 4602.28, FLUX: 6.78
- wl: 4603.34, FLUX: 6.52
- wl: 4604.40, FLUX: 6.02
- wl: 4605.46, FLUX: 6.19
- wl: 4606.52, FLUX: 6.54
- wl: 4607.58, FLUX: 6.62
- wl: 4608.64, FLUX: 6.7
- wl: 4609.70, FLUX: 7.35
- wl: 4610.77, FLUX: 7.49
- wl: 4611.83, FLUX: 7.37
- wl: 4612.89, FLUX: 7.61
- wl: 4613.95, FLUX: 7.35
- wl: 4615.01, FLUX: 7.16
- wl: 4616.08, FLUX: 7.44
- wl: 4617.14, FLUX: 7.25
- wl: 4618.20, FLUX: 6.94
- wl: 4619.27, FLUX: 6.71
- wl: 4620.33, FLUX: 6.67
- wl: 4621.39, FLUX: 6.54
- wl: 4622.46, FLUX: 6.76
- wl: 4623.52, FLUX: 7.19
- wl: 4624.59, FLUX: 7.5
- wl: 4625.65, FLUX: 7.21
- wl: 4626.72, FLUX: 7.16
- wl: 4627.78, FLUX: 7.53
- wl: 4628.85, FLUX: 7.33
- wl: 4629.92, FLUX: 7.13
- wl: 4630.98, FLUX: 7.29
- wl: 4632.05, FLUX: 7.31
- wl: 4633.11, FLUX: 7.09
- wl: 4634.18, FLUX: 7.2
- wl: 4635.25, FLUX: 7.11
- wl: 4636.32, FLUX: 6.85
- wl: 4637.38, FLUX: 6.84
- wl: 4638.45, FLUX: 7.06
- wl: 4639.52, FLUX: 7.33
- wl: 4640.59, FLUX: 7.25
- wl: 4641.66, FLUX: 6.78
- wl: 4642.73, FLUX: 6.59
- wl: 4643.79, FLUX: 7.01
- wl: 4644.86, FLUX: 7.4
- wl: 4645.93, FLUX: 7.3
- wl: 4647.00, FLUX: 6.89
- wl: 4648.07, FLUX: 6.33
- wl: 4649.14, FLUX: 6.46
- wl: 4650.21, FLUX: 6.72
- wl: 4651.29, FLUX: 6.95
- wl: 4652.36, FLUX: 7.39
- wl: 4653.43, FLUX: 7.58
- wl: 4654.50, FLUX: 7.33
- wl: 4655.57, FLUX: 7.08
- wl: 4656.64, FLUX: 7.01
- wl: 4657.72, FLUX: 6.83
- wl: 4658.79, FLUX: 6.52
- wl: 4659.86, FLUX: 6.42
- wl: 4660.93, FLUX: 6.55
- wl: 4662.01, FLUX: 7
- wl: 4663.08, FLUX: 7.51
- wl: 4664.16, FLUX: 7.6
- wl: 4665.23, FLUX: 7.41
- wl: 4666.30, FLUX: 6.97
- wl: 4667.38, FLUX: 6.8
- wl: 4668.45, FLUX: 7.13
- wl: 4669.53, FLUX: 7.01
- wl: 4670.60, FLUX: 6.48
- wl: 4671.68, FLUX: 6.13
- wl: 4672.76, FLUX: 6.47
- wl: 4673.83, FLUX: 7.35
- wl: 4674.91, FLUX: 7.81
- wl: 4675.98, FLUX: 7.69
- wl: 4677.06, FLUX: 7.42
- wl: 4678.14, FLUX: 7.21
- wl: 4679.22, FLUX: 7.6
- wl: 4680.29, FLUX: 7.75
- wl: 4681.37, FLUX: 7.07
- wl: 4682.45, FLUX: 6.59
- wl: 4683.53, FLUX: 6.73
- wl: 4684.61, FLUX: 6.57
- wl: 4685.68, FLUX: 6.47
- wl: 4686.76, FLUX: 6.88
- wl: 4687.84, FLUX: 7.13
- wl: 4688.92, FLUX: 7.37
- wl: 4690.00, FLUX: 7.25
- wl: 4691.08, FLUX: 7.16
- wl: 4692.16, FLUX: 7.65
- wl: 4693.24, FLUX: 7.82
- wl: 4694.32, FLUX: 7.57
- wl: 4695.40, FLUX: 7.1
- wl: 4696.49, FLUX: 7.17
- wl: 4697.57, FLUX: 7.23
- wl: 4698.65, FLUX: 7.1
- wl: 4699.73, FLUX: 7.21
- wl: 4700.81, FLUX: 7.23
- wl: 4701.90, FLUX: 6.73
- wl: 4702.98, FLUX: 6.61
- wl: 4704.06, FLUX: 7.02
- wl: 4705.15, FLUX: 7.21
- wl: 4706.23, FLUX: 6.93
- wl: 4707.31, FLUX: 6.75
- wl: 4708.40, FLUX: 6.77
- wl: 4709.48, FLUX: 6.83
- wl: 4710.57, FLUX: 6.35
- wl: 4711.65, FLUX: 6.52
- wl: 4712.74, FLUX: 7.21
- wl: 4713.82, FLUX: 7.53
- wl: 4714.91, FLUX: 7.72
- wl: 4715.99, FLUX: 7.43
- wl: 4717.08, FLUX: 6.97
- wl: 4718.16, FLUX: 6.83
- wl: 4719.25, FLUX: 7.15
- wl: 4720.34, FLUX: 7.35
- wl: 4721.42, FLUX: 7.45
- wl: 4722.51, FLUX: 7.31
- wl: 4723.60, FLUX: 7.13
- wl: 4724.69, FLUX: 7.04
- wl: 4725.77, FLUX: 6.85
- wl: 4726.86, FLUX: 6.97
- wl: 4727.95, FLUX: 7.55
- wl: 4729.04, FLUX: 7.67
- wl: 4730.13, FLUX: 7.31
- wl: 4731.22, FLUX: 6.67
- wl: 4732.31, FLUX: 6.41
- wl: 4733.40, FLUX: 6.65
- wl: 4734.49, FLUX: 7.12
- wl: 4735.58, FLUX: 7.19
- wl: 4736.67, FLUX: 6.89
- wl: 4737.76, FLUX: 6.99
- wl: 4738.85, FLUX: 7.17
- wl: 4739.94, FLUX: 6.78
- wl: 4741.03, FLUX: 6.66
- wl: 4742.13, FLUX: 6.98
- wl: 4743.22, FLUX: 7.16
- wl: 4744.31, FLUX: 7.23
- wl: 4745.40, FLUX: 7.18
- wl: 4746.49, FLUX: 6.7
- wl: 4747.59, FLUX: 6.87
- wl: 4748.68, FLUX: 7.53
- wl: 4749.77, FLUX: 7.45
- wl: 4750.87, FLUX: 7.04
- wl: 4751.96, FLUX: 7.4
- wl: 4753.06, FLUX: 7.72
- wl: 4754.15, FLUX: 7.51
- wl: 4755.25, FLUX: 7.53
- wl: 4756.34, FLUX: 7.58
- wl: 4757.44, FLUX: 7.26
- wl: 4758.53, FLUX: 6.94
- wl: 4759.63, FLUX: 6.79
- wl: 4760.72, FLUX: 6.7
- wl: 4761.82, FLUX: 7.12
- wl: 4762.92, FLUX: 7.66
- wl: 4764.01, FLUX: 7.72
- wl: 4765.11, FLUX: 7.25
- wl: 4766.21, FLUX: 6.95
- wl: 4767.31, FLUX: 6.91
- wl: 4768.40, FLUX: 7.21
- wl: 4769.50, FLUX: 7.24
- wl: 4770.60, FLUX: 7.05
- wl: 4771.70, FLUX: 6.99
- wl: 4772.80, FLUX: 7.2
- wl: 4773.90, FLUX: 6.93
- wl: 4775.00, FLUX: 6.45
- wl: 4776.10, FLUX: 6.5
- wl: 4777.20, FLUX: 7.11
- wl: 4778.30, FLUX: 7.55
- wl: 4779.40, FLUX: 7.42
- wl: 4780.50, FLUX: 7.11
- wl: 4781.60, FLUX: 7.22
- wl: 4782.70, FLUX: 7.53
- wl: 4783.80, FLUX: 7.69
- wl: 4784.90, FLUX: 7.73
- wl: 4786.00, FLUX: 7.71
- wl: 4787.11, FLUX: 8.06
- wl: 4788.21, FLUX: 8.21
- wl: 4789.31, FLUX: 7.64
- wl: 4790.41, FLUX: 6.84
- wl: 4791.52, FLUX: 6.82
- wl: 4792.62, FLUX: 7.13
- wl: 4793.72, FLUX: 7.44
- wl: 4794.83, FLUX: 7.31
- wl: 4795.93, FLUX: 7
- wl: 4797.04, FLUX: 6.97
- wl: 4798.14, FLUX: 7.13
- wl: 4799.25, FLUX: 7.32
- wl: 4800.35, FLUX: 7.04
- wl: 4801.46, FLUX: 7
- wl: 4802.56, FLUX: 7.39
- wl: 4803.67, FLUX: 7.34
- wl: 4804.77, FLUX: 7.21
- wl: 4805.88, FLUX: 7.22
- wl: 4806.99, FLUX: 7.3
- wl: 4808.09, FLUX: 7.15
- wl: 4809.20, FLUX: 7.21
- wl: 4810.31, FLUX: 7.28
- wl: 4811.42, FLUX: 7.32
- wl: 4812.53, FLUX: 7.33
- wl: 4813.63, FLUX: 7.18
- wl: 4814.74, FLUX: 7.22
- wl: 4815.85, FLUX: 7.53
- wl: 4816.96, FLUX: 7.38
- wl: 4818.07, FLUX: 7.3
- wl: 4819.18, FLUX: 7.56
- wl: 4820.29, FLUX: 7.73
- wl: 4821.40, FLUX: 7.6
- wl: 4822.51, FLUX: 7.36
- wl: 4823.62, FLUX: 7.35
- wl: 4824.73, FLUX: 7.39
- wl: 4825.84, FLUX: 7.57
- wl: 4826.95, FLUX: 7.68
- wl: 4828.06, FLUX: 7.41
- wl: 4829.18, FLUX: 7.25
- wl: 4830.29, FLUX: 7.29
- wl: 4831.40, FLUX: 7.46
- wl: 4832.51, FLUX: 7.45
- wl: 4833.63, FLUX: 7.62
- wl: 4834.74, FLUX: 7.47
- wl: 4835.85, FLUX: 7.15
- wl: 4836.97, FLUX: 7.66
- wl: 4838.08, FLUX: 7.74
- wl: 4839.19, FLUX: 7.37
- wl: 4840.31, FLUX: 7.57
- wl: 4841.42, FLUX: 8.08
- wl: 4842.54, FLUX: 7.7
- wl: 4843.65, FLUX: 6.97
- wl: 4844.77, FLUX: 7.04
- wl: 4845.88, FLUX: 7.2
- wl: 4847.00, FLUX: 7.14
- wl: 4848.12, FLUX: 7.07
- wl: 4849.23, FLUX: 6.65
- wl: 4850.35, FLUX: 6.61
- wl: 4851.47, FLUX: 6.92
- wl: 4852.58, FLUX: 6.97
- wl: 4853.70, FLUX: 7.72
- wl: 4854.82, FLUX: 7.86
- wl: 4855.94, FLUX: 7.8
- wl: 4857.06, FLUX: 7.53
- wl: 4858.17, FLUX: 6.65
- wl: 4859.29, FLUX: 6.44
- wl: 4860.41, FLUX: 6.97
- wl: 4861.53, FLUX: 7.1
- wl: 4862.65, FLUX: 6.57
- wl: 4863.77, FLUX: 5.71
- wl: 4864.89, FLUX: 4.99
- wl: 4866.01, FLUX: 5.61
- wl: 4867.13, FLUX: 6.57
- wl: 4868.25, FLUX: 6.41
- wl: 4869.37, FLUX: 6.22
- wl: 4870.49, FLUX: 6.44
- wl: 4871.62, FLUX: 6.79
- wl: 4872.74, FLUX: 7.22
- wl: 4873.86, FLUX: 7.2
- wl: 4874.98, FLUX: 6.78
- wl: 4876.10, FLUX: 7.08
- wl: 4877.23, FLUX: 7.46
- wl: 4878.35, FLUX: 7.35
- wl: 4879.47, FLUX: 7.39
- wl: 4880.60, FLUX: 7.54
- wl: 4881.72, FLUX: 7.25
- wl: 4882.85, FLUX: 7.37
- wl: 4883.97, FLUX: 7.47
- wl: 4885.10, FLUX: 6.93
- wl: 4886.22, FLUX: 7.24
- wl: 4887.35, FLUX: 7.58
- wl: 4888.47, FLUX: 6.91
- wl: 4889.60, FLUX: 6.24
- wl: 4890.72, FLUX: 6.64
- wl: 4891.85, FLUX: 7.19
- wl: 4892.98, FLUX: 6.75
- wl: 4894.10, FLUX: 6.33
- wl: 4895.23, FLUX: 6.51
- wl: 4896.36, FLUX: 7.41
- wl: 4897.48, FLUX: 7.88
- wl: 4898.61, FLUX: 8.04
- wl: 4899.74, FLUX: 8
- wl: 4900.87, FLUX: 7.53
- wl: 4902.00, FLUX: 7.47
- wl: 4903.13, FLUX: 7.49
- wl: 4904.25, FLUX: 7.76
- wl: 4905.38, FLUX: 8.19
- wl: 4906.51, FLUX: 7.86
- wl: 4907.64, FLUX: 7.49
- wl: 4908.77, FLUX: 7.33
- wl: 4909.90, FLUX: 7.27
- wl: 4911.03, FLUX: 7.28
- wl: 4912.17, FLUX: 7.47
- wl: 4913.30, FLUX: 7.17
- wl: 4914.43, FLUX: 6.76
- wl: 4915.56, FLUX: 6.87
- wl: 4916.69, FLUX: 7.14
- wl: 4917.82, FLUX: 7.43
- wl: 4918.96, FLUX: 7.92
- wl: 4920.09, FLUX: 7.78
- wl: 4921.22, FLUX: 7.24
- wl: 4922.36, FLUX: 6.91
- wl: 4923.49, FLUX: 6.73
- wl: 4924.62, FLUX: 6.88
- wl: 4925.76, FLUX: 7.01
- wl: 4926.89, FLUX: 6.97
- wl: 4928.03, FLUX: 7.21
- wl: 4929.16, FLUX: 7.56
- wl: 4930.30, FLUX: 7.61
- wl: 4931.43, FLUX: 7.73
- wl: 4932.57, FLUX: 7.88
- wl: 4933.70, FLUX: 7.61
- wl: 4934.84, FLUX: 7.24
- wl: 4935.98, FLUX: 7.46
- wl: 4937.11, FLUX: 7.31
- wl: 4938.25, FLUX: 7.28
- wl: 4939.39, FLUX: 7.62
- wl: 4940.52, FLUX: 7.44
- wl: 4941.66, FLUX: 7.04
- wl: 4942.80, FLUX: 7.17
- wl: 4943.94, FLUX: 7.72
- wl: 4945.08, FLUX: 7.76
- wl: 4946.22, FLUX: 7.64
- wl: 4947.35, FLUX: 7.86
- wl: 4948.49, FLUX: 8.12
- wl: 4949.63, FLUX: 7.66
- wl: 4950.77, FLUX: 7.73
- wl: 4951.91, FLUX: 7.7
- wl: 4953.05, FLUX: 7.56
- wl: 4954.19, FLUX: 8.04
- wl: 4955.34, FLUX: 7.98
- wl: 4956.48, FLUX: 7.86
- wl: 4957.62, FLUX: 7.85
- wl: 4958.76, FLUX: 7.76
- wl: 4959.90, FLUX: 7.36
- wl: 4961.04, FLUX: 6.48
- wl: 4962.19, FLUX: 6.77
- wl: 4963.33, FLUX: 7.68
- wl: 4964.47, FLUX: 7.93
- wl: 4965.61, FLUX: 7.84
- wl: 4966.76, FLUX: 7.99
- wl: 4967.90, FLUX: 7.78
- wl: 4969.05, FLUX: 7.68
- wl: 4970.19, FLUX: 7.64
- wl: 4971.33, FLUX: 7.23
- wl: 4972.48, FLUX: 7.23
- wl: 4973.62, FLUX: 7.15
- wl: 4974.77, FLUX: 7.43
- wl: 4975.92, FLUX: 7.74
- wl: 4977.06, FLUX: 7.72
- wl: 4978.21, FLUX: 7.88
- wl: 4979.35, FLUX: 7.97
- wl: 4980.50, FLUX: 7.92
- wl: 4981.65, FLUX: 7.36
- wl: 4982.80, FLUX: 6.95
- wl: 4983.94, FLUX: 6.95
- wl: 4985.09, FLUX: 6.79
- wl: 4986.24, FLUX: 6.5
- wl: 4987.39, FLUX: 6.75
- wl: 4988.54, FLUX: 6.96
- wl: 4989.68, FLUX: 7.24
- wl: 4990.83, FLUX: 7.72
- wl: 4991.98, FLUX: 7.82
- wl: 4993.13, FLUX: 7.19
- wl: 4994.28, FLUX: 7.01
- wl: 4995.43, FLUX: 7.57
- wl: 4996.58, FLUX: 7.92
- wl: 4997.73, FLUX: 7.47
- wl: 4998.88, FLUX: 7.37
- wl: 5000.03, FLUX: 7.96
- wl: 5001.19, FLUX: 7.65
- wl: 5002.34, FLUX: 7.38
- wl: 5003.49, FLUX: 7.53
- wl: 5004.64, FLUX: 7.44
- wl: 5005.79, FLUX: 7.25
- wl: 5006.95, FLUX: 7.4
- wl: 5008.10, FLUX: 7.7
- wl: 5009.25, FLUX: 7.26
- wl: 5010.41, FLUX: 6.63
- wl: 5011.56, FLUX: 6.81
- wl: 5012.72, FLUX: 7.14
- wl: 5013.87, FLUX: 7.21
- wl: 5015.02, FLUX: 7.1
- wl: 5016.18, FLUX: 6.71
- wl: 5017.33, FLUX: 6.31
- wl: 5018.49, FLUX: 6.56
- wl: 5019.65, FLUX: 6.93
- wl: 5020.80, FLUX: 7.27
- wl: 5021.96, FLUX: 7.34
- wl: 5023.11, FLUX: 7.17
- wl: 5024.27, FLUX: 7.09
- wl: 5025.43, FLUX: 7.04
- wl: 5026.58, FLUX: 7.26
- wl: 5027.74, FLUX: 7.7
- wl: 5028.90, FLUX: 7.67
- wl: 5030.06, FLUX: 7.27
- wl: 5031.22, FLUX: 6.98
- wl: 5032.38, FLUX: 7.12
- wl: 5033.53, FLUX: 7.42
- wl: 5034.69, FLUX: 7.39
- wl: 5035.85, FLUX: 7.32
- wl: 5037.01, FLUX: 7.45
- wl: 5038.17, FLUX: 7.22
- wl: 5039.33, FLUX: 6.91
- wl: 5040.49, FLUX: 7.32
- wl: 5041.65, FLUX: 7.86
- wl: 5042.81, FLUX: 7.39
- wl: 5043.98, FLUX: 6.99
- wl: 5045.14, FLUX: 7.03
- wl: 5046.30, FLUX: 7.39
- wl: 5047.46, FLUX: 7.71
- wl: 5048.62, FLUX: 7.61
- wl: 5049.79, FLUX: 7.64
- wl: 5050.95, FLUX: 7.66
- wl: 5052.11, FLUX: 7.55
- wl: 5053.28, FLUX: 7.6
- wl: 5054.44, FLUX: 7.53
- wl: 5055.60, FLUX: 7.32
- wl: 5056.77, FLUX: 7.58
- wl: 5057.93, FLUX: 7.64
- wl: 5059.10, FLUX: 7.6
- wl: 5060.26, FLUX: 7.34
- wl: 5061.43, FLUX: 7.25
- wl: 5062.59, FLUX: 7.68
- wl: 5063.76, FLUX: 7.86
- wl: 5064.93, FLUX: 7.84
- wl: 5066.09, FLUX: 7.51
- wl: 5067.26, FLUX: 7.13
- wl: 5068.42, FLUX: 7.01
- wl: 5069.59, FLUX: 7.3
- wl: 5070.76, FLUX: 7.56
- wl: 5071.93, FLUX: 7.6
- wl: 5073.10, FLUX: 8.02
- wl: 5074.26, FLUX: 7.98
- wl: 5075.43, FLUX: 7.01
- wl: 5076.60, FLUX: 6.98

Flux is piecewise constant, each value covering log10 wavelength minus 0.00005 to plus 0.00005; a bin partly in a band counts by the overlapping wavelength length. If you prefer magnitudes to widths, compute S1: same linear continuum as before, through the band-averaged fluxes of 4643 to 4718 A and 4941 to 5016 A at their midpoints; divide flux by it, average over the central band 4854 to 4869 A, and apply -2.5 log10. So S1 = 0.10 mag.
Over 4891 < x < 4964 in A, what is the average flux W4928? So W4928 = 7.43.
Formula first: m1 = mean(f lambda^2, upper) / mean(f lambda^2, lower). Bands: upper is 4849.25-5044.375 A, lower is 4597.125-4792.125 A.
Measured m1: 1.1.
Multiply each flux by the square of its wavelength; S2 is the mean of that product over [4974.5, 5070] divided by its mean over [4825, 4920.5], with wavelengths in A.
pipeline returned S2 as 1.1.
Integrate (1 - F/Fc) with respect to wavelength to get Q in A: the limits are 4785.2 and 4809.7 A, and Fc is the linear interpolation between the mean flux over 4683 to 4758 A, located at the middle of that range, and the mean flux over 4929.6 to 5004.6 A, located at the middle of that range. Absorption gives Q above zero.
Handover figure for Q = -0.2 A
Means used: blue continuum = 7.11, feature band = 7.3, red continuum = 7.51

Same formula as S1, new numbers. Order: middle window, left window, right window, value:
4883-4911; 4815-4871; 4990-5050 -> -0.019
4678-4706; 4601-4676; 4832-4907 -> -0.015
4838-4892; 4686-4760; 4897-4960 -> 0.060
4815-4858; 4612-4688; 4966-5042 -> -0.030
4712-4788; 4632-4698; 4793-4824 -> 0.002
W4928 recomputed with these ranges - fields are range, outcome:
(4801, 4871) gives 7.16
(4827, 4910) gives 7.16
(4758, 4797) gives 7.23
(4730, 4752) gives 7.01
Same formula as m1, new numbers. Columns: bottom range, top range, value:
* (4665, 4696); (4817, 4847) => 1.12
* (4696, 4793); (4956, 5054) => 1.14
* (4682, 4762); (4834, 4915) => 1.07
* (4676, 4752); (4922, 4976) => 1.16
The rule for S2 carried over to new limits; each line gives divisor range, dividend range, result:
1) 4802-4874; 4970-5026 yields 1.08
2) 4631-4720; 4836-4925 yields 1.10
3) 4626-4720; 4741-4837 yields 1.08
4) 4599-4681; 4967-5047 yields 1.21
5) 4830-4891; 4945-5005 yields 1.12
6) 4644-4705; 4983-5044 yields 1.18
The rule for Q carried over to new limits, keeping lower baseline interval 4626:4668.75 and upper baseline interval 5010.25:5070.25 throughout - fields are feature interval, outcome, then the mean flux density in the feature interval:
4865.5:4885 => 0.7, 6.95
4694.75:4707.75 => 0.1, 7.03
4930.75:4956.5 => -1.4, 7.62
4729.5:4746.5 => 0.4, 6.96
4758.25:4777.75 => 0.2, 7.04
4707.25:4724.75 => 0.0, 7.09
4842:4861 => 0.1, 7.13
